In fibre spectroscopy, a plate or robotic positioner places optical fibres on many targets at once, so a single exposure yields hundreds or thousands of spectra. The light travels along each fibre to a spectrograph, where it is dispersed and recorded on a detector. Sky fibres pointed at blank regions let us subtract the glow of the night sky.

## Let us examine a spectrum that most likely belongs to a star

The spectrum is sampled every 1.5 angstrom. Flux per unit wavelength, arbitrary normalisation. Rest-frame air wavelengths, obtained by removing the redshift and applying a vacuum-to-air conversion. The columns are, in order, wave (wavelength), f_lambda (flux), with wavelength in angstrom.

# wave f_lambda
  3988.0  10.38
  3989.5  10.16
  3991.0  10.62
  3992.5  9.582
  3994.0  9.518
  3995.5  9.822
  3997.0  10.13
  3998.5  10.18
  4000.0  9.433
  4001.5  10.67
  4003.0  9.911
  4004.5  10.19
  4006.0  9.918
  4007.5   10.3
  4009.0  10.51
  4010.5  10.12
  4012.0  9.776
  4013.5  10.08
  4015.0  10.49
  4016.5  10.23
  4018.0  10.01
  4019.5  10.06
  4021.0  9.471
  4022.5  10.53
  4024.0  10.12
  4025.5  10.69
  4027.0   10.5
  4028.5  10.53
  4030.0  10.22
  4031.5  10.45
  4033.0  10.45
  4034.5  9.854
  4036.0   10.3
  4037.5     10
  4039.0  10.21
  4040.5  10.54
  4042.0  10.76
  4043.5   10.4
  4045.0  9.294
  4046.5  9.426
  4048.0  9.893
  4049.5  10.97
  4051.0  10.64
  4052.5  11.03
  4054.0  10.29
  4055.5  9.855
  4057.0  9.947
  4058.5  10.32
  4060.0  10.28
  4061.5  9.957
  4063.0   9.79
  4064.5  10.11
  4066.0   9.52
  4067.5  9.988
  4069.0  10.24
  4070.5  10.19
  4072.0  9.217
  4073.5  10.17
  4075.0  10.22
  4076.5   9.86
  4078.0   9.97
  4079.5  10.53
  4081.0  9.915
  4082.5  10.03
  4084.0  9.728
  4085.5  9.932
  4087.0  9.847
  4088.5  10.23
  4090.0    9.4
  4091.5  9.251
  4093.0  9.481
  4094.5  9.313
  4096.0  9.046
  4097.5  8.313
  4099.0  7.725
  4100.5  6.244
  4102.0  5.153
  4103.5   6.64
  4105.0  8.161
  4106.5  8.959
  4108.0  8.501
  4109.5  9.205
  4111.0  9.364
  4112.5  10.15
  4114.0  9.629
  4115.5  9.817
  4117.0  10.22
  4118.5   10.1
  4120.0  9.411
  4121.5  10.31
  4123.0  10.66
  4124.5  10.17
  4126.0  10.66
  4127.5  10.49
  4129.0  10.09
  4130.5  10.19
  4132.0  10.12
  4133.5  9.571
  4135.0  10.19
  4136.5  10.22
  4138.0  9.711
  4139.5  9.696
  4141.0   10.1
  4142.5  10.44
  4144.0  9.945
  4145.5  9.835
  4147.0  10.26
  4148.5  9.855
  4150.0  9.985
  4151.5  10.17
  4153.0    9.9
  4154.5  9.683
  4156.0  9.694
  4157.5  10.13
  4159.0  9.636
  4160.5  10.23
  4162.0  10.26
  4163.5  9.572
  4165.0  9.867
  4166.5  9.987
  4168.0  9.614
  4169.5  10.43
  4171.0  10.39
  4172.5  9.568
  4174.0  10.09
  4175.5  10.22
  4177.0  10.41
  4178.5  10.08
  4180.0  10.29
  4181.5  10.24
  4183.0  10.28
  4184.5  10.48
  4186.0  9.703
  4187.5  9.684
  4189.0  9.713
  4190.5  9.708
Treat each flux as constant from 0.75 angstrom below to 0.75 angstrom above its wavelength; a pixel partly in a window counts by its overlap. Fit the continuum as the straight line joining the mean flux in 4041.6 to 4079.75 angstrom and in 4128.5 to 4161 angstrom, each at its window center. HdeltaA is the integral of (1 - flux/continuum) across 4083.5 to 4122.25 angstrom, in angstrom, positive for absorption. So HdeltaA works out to 4.0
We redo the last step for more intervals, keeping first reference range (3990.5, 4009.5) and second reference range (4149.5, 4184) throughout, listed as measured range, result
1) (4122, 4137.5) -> -0.3 angstrom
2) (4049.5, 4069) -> -0.3 angstrom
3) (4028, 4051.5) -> -0.5 angstrom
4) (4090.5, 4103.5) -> 2.6 angstrom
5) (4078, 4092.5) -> 0.2 angstrom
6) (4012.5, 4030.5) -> -0.3 angstrom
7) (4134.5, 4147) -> 0.0 angstrom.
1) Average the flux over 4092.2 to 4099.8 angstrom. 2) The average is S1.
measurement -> 8.76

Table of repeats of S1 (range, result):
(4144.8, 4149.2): 9.99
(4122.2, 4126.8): 10.5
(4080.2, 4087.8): 9.9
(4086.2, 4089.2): 10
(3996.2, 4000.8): 9.92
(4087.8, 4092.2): 9.62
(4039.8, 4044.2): 10.6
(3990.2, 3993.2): 10.1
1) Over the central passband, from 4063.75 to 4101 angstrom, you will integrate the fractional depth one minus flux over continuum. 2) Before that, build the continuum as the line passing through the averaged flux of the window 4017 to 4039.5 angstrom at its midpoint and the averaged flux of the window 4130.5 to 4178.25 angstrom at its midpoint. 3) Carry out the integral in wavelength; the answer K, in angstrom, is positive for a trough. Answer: 2.09 angstrom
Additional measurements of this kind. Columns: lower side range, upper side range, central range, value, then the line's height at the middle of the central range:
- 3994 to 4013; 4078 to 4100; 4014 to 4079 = -2.7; 9.76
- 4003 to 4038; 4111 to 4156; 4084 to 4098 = 0.9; 10.1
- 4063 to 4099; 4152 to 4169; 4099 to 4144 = 1.7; 9.8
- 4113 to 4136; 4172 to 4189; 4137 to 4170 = 0.5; 10.1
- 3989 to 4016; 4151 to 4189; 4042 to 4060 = -0.3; 10.1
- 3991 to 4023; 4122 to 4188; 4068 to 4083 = 0.0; 10.1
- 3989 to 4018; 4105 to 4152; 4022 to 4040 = -0.5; 10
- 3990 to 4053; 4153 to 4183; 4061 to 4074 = 0.3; 10.1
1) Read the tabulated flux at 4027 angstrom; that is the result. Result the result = 10.5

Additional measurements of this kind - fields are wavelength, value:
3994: 9.518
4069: 10.24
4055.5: 9.855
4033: 10.45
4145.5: 9.835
